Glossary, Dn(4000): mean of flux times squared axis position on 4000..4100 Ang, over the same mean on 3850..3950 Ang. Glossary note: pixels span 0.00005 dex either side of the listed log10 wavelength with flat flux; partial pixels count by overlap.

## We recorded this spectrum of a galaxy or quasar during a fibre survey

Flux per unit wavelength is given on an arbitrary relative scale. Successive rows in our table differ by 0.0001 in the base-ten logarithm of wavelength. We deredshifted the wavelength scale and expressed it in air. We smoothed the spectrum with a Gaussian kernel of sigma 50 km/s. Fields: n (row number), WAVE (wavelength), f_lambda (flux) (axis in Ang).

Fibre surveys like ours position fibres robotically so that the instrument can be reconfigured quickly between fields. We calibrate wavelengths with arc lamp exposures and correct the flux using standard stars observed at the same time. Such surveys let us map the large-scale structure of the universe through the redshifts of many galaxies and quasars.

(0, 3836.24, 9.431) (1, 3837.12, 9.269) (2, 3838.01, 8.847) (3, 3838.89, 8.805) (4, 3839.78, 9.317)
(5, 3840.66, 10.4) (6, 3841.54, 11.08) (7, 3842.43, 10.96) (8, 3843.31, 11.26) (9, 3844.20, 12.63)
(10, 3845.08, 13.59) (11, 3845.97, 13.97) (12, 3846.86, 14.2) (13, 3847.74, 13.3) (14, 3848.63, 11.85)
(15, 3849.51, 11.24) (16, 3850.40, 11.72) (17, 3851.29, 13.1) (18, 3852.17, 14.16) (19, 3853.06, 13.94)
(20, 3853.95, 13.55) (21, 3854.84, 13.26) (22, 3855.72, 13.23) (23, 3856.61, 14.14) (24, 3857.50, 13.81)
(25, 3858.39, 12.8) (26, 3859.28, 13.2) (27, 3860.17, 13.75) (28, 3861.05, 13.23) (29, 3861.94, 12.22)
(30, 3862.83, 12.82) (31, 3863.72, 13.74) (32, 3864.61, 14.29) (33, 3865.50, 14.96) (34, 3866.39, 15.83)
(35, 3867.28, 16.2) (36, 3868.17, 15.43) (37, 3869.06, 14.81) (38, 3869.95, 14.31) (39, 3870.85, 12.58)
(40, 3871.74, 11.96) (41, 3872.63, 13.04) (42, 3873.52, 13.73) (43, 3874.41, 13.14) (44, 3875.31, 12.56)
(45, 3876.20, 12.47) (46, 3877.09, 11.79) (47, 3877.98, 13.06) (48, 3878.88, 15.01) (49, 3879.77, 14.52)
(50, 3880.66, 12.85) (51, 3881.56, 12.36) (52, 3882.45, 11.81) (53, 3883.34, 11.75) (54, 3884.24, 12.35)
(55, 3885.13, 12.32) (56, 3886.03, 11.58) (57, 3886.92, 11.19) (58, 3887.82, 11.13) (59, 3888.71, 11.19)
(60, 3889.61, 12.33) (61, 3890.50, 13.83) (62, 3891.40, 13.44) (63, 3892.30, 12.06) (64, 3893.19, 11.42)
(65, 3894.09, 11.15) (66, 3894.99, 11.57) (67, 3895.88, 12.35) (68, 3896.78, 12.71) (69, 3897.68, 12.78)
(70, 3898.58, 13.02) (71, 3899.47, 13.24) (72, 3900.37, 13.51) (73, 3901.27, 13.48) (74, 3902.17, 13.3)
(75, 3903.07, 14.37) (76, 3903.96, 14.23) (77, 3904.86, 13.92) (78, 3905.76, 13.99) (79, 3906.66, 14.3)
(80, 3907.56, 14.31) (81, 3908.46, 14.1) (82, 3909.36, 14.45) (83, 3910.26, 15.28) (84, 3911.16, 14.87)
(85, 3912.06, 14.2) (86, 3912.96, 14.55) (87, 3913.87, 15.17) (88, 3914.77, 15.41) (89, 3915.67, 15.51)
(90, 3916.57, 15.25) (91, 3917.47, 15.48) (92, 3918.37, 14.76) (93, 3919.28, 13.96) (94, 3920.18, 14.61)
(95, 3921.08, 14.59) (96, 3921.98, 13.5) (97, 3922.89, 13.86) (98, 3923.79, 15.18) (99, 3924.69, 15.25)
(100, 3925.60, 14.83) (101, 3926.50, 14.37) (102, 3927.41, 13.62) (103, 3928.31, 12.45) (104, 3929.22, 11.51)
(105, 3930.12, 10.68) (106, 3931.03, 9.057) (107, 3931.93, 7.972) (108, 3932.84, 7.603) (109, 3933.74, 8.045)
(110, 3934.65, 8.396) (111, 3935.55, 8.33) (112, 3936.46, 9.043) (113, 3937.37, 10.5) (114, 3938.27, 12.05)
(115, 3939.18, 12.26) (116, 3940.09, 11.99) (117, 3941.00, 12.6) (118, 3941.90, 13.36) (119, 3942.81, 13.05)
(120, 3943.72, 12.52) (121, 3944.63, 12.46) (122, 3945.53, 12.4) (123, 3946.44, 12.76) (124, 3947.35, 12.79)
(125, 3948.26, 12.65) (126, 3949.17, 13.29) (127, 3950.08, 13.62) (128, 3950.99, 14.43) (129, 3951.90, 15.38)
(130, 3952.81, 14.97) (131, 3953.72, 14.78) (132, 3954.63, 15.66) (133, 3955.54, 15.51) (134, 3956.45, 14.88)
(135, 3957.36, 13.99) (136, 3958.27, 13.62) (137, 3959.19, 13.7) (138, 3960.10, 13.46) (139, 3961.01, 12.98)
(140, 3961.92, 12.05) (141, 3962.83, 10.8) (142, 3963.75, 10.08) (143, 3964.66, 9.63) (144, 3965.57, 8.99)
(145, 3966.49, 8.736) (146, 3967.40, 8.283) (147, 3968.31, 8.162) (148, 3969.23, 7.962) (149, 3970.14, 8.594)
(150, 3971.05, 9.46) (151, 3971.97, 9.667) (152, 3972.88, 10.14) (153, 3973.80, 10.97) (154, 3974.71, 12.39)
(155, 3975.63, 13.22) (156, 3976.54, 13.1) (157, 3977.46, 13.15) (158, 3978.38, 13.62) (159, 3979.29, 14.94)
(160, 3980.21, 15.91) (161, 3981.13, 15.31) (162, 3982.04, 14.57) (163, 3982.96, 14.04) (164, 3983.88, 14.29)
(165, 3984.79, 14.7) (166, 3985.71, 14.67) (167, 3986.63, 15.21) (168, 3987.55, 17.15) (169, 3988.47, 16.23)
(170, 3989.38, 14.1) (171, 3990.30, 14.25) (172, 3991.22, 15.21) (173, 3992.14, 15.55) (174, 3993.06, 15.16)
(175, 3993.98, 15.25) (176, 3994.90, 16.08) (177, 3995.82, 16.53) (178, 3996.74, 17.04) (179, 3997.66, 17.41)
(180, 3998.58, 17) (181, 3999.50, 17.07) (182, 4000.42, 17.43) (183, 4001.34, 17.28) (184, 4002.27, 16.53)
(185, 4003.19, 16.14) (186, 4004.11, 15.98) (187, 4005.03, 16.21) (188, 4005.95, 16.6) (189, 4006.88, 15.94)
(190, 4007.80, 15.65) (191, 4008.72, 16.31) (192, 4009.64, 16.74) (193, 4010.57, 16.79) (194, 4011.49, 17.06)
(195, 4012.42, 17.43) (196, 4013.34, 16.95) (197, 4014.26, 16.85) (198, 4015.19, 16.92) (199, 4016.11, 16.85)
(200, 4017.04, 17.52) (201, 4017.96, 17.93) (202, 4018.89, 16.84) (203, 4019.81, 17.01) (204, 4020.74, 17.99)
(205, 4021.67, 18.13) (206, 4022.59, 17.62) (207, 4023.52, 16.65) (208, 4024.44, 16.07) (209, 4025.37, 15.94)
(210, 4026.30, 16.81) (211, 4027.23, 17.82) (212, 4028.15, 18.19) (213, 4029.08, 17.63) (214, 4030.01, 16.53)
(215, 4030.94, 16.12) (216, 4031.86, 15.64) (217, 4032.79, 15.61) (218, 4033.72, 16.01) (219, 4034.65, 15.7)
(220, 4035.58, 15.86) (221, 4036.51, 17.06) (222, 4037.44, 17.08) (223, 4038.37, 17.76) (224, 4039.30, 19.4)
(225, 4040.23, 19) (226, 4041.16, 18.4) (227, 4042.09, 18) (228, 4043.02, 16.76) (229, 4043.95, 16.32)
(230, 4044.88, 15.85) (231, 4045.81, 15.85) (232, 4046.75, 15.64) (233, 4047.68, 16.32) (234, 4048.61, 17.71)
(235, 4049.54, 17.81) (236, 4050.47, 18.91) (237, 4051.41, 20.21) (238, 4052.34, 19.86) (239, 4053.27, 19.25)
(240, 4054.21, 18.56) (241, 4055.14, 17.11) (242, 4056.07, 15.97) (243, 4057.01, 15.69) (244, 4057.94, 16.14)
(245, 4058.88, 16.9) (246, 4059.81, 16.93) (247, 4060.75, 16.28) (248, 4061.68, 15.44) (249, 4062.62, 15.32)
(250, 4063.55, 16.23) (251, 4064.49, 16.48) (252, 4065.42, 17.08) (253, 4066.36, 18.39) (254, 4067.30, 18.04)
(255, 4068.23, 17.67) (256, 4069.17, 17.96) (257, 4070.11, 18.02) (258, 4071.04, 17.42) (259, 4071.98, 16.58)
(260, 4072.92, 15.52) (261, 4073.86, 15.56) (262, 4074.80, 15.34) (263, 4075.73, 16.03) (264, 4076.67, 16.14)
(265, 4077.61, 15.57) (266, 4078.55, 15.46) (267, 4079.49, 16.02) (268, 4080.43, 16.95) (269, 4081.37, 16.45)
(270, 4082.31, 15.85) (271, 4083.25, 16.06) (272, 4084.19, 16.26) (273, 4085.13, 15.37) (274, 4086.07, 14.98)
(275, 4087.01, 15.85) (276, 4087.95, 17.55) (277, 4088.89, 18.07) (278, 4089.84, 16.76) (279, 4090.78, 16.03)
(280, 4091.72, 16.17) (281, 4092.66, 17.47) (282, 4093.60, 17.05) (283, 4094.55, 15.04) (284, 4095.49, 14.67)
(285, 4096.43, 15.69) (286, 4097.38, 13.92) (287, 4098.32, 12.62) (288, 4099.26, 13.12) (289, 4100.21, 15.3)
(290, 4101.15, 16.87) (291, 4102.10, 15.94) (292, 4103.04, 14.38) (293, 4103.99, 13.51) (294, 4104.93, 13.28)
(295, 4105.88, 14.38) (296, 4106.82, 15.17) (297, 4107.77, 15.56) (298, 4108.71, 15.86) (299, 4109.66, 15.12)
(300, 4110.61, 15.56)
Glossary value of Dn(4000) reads 1.4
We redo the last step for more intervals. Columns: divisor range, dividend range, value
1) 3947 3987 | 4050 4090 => 1.39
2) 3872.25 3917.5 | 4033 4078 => 1.39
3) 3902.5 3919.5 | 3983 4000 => 1.12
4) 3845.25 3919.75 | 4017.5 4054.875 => 1.39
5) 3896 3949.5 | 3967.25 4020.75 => 1.20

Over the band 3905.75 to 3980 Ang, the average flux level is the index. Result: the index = 12.6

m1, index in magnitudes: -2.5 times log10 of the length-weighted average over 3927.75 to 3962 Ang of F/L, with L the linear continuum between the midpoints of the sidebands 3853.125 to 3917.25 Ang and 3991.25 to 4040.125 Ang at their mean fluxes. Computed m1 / 0.214 mag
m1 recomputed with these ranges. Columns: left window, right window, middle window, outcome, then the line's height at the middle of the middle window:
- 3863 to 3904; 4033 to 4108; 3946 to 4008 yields 0.07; 14.7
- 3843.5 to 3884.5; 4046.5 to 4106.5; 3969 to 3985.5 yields 0.18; 14.9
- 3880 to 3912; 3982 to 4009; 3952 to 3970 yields 0.23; 14.9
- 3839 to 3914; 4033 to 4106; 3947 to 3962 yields 0.03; 14.5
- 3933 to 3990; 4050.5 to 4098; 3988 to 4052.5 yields -0.15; 14.6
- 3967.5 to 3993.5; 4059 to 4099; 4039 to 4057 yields -0.16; 15.3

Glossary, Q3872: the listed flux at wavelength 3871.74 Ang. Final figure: 11.96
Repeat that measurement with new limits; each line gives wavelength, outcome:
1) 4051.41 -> 20.21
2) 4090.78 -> 16.03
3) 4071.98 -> 16.58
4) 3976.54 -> 13.1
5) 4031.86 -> 15.64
